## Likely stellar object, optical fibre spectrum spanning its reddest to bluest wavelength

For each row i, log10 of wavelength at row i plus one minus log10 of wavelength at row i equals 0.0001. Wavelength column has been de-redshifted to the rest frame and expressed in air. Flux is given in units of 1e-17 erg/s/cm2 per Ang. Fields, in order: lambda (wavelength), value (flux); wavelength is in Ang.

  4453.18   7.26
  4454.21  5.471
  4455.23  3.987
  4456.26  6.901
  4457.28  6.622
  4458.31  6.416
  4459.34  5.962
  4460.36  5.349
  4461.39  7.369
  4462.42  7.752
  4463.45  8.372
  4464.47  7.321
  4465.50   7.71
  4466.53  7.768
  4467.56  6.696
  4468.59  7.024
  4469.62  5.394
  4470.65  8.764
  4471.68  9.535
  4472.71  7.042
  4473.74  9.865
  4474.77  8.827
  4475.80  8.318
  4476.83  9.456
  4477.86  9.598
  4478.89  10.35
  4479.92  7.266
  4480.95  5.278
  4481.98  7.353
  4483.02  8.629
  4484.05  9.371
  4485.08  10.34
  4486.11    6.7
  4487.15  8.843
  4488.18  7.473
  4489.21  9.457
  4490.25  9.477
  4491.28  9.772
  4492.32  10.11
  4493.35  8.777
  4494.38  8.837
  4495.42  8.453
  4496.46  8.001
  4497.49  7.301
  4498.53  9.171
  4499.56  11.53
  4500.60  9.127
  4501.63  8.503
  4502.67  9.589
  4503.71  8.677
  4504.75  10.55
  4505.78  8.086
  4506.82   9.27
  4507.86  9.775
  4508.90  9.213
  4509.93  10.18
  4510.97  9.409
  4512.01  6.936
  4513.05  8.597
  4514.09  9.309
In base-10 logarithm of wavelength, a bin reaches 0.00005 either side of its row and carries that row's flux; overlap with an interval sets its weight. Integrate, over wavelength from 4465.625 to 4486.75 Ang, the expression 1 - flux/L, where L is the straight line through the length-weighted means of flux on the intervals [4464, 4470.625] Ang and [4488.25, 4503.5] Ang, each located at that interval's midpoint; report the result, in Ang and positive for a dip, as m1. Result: -1.3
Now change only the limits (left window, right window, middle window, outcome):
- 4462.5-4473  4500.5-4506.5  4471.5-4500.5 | -1.4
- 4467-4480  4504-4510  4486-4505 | 0.2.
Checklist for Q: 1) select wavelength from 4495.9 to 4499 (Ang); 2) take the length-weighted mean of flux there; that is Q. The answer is 8.14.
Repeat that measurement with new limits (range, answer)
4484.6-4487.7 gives 8.59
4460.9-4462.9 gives 7.55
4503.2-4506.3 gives 9.12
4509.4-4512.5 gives 8.88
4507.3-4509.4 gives 9.47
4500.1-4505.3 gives 9.29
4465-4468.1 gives 7.38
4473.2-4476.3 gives 8.99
